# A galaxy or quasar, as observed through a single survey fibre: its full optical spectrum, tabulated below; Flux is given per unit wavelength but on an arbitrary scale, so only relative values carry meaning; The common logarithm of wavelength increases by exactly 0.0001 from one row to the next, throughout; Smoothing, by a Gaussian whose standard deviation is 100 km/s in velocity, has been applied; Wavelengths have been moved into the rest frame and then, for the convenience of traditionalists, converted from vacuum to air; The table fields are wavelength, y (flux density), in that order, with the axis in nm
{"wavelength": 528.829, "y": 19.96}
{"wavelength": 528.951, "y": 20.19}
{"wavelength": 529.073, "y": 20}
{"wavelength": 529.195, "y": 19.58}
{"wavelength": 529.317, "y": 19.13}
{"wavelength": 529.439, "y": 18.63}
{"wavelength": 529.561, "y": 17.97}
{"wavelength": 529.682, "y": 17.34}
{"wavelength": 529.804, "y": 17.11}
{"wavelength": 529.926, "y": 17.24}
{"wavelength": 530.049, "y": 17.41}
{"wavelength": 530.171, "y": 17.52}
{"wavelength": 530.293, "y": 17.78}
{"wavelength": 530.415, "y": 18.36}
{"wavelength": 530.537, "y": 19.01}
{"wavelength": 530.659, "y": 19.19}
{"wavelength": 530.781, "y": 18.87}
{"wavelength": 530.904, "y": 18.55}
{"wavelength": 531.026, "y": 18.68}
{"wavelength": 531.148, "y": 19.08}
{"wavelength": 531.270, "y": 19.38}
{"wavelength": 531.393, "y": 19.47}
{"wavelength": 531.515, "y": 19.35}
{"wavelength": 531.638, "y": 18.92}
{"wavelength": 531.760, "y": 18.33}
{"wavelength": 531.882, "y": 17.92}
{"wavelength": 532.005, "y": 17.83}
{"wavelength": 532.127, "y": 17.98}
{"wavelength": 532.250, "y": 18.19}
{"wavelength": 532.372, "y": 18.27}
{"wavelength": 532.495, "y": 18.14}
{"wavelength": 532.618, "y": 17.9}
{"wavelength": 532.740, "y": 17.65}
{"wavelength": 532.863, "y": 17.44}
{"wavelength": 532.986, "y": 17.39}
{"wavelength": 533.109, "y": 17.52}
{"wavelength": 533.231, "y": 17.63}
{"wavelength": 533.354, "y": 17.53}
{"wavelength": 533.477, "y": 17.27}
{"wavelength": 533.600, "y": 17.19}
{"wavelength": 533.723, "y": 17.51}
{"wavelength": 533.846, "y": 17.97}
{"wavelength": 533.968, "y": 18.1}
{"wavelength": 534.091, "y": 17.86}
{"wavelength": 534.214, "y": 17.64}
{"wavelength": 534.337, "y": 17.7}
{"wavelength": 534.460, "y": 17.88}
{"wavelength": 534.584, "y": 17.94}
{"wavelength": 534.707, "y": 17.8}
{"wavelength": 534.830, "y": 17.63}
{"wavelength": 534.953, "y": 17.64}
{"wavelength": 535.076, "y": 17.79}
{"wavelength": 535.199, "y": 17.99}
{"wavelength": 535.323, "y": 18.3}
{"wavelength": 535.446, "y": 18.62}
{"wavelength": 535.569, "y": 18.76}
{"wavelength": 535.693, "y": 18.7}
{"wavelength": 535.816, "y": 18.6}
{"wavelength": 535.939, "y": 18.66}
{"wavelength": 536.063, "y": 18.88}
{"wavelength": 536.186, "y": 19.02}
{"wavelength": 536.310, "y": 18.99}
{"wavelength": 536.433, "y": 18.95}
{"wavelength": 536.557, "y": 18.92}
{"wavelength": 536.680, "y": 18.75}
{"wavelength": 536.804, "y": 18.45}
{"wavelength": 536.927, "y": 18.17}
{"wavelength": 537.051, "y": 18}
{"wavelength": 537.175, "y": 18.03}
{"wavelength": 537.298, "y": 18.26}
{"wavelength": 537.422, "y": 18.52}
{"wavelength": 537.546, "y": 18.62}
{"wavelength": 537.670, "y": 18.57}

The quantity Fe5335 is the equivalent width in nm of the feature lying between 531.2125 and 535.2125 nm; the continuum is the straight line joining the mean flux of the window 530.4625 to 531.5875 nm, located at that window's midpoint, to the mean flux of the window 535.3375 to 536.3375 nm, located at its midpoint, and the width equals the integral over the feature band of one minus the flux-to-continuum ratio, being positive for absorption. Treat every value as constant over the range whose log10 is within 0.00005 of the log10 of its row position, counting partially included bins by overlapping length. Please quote 0.20 nm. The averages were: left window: 19.1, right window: 18.7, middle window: 18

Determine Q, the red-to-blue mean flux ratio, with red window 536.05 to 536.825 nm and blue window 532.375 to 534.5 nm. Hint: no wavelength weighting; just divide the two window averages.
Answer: 1.07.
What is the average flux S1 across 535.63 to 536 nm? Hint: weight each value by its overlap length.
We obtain 18.7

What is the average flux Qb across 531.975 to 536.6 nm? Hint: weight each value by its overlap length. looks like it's 18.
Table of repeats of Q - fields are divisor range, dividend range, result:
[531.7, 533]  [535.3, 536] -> 1.04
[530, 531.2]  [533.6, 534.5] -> 0.96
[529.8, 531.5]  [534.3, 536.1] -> 0.98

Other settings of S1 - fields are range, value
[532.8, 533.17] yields 17.4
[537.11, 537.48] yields 18.3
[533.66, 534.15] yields 17.9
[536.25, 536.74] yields 18.9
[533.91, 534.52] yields 17.8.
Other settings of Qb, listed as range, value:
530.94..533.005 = 18.4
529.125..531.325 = 18.4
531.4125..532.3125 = 18.4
